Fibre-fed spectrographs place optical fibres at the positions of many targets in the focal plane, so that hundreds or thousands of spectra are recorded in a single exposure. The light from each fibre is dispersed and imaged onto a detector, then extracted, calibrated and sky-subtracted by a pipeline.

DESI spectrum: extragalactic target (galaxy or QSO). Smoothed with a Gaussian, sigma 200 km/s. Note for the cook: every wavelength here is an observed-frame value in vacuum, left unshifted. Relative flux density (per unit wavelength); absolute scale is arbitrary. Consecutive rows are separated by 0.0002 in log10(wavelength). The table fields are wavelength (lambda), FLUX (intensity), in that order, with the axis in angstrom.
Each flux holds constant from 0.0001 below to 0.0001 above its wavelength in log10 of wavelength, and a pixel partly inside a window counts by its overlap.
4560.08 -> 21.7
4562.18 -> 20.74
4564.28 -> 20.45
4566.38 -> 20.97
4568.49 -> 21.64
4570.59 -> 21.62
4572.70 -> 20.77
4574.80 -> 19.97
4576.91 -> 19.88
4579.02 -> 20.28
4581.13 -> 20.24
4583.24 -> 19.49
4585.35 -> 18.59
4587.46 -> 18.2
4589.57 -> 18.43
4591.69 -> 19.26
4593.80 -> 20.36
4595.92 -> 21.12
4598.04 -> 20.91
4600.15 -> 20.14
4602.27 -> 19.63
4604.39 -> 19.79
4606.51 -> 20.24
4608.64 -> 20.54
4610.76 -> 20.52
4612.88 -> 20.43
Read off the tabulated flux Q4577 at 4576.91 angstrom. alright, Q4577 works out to 19.88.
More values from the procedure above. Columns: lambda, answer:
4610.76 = 20.52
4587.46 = 18.2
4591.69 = 19.26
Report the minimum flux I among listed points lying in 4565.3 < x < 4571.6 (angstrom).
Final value 20.97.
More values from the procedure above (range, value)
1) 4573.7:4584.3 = 19.49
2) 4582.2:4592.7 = 18.2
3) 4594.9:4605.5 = 19.63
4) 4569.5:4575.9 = 19.97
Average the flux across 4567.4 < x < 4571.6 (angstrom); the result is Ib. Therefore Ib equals 21.6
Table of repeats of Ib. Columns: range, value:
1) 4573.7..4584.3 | 20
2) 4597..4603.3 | 20.2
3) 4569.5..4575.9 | 20.8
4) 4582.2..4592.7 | 18.8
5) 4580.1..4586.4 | 19.4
